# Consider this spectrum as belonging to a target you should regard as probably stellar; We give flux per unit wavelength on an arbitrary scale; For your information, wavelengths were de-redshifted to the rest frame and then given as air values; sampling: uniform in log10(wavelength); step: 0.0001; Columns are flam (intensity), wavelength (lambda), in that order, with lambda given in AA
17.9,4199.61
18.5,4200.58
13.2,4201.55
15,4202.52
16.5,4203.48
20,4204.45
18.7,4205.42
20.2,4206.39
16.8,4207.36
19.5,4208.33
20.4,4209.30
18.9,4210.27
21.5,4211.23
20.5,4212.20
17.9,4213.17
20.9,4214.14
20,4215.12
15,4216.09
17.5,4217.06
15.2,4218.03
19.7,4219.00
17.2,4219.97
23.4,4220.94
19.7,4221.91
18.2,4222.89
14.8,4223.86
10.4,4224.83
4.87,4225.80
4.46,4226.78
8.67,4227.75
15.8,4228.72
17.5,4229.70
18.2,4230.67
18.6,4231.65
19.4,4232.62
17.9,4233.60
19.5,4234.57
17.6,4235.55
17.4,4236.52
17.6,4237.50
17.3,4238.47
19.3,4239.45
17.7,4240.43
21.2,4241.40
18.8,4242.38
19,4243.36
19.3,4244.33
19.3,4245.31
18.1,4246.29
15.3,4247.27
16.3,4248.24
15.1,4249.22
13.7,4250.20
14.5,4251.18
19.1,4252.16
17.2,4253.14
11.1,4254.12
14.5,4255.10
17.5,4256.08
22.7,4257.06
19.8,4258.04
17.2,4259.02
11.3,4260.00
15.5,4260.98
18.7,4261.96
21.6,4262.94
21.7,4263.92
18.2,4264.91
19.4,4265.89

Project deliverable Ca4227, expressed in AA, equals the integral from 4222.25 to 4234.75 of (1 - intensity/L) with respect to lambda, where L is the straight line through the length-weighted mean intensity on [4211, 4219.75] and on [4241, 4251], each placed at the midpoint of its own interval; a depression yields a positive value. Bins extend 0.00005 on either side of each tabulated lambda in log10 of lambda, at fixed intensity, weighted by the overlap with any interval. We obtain 2.5 AA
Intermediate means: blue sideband 18.6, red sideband 17.5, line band 14.4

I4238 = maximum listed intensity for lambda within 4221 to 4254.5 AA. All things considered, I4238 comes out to 21.2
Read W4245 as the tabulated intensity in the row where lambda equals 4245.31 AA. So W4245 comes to 19.3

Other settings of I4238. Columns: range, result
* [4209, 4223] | 23.4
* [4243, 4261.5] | 22.7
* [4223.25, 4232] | 18.6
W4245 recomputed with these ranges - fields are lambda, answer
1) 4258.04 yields 19.8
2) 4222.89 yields 18.2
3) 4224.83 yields 10.4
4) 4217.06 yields 17.5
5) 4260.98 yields 15.5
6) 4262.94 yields 21.6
